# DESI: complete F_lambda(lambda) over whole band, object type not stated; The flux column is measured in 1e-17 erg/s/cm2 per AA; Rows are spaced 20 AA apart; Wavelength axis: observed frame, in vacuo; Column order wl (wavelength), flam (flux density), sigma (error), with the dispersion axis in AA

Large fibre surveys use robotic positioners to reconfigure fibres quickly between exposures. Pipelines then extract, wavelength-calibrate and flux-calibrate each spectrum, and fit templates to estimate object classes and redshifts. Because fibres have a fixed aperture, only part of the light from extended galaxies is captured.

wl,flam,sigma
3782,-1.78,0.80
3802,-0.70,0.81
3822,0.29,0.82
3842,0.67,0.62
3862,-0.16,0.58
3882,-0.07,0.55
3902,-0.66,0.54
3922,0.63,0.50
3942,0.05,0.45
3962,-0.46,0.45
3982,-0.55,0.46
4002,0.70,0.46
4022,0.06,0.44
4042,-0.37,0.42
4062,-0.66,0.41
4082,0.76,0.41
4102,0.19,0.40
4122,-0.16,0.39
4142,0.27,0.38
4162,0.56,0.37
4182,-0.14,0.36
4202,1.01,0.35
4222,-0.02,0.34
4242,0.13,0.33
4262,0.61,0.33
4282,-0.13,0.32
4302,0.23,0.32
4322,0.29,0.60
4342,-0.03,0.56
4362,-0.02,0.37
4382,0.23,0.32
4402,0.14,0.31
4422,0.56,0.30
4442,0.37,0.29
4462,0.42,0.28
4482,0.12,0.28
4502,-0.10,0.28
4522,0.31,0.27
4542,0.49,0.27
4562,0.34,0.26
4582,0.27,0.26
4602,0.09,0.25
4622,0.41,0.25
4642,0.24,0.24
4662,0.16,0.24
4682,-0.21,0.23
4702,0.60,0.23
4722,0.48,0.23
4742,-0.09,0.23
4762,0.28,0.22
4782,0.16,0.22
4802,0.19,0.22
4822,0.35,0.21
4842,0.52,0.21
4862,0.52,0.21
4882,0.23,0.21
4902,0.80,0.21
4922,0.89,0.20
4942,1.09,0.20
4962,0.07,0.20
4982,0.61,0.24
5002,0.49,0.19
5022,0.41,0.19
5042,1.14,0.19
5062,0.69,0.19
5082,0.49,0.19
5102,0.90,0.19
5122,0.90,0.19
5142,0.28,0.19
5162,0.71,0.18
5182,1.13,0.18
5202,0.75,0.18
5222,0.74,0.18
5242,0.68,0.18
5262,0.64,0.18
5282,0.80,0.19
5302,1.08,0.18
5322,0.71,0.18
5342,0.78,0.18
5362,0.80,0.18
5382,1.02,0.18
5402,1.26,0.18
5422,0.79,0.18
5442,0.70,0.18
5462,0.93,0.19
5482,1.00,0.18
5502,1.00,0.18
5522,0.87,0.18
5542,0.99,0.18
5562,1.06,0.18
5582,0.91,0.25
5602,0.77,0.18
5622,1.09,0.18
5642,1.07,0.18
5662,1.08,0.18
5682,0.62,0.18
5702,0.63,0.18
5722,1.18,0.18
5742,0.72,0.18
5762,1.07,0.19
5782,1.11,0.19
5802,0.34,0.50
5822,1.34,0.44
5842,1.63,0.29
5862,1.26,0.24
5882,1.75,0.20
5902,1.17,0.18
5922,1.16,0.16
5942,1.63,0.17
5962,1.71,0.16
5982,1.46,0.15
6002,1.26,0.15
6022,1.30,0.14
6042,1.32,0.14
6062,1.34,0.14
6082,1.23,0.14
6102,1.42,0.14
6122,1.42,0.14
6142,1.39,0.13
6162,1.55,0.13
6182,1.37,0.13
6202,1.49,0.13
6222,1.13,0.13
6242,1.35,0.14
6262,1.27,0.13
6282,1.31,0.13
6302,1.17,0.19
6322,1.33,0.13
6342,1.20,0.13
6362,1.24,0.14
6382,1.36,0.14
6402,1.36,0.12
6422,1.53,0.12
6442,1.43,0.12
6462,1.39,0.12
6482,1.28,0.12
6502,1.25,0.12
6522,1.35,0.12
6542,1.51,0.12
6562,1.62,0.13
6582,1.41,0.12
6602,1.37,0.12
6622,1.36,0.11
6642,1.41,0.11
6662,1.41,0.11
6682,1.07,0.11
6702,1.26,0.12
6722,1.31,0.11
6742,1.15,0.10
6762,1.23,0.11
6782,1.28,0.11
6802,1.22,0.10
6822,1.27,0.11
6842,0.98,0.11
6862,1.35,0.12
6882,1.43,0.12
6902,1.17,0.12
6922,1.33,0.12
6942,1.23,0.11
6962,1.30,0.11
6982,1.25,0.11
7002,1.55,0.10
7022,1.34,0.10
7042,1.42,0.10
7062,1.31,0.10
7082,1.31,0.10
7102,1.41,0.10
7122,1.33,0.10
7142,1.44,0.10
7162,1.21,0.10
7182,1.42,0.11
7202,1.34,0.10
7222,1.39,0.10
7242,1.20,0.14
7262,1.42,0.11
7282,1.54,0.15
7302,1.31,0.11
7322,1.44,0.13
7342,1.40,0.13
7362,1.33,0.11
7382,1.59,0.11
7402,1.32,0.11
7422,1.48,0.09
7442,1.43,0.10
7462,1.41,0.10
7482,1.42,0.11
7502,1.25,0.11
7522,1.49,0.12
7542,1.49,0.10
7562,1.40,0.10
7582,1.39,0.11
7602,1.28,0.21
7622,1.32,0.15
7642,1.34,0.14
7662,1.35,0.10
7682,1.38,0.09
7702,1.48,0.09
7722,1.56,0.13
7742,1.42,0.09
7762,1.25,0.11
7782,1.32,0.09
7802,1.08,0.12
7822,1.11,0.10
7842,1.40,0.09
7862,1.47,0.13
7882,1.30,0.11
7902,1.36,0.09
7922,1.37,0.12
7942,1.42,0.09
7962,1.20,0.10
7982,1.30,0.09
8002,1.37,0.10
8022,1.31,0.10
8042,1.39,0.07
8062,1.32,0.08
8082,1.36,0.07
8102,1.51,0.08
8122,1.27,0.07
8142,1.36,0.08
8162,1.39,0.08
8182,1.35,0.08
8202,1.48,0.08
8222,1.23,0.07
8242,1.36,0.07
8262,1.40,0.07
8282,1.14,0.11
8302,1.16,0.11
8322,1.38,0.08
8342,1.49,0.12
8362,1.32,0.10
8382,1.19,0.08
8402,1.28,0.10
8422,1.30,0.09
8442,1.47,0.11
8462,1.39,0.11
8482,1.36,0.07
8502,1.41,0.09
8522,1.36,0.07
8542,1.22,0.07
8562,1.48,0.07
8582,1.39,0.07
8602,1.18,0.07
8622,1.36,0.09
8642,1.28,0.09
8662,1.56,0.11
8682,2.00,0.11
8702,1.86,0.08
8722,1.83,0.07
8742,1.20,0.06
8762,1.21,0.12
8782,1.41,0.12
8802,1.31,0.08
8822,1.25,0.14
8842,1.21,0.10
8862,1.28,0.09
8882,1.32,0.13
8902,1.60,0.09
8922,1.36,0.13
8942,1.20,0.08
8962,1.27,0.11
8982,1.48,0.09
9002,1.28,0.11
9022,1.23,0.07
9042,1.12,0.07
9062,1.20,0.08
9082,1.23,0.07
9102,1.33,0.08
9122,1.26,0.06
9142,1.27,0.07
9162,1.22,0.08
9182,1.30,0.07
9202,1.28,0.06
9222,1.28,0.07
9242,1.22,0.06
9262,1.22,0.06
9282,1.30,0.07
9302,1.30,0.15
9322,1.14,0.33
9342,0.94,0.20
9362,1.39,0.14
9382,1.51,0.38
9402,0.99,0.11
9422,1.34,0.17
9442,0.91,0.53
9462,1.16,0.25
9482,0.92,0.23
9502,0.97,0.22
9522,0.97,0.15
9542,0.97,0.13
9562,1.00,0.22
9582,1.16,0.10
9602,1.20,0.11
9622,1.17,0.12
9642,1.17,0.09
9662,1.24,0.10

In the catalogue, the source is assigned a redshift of 0.32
